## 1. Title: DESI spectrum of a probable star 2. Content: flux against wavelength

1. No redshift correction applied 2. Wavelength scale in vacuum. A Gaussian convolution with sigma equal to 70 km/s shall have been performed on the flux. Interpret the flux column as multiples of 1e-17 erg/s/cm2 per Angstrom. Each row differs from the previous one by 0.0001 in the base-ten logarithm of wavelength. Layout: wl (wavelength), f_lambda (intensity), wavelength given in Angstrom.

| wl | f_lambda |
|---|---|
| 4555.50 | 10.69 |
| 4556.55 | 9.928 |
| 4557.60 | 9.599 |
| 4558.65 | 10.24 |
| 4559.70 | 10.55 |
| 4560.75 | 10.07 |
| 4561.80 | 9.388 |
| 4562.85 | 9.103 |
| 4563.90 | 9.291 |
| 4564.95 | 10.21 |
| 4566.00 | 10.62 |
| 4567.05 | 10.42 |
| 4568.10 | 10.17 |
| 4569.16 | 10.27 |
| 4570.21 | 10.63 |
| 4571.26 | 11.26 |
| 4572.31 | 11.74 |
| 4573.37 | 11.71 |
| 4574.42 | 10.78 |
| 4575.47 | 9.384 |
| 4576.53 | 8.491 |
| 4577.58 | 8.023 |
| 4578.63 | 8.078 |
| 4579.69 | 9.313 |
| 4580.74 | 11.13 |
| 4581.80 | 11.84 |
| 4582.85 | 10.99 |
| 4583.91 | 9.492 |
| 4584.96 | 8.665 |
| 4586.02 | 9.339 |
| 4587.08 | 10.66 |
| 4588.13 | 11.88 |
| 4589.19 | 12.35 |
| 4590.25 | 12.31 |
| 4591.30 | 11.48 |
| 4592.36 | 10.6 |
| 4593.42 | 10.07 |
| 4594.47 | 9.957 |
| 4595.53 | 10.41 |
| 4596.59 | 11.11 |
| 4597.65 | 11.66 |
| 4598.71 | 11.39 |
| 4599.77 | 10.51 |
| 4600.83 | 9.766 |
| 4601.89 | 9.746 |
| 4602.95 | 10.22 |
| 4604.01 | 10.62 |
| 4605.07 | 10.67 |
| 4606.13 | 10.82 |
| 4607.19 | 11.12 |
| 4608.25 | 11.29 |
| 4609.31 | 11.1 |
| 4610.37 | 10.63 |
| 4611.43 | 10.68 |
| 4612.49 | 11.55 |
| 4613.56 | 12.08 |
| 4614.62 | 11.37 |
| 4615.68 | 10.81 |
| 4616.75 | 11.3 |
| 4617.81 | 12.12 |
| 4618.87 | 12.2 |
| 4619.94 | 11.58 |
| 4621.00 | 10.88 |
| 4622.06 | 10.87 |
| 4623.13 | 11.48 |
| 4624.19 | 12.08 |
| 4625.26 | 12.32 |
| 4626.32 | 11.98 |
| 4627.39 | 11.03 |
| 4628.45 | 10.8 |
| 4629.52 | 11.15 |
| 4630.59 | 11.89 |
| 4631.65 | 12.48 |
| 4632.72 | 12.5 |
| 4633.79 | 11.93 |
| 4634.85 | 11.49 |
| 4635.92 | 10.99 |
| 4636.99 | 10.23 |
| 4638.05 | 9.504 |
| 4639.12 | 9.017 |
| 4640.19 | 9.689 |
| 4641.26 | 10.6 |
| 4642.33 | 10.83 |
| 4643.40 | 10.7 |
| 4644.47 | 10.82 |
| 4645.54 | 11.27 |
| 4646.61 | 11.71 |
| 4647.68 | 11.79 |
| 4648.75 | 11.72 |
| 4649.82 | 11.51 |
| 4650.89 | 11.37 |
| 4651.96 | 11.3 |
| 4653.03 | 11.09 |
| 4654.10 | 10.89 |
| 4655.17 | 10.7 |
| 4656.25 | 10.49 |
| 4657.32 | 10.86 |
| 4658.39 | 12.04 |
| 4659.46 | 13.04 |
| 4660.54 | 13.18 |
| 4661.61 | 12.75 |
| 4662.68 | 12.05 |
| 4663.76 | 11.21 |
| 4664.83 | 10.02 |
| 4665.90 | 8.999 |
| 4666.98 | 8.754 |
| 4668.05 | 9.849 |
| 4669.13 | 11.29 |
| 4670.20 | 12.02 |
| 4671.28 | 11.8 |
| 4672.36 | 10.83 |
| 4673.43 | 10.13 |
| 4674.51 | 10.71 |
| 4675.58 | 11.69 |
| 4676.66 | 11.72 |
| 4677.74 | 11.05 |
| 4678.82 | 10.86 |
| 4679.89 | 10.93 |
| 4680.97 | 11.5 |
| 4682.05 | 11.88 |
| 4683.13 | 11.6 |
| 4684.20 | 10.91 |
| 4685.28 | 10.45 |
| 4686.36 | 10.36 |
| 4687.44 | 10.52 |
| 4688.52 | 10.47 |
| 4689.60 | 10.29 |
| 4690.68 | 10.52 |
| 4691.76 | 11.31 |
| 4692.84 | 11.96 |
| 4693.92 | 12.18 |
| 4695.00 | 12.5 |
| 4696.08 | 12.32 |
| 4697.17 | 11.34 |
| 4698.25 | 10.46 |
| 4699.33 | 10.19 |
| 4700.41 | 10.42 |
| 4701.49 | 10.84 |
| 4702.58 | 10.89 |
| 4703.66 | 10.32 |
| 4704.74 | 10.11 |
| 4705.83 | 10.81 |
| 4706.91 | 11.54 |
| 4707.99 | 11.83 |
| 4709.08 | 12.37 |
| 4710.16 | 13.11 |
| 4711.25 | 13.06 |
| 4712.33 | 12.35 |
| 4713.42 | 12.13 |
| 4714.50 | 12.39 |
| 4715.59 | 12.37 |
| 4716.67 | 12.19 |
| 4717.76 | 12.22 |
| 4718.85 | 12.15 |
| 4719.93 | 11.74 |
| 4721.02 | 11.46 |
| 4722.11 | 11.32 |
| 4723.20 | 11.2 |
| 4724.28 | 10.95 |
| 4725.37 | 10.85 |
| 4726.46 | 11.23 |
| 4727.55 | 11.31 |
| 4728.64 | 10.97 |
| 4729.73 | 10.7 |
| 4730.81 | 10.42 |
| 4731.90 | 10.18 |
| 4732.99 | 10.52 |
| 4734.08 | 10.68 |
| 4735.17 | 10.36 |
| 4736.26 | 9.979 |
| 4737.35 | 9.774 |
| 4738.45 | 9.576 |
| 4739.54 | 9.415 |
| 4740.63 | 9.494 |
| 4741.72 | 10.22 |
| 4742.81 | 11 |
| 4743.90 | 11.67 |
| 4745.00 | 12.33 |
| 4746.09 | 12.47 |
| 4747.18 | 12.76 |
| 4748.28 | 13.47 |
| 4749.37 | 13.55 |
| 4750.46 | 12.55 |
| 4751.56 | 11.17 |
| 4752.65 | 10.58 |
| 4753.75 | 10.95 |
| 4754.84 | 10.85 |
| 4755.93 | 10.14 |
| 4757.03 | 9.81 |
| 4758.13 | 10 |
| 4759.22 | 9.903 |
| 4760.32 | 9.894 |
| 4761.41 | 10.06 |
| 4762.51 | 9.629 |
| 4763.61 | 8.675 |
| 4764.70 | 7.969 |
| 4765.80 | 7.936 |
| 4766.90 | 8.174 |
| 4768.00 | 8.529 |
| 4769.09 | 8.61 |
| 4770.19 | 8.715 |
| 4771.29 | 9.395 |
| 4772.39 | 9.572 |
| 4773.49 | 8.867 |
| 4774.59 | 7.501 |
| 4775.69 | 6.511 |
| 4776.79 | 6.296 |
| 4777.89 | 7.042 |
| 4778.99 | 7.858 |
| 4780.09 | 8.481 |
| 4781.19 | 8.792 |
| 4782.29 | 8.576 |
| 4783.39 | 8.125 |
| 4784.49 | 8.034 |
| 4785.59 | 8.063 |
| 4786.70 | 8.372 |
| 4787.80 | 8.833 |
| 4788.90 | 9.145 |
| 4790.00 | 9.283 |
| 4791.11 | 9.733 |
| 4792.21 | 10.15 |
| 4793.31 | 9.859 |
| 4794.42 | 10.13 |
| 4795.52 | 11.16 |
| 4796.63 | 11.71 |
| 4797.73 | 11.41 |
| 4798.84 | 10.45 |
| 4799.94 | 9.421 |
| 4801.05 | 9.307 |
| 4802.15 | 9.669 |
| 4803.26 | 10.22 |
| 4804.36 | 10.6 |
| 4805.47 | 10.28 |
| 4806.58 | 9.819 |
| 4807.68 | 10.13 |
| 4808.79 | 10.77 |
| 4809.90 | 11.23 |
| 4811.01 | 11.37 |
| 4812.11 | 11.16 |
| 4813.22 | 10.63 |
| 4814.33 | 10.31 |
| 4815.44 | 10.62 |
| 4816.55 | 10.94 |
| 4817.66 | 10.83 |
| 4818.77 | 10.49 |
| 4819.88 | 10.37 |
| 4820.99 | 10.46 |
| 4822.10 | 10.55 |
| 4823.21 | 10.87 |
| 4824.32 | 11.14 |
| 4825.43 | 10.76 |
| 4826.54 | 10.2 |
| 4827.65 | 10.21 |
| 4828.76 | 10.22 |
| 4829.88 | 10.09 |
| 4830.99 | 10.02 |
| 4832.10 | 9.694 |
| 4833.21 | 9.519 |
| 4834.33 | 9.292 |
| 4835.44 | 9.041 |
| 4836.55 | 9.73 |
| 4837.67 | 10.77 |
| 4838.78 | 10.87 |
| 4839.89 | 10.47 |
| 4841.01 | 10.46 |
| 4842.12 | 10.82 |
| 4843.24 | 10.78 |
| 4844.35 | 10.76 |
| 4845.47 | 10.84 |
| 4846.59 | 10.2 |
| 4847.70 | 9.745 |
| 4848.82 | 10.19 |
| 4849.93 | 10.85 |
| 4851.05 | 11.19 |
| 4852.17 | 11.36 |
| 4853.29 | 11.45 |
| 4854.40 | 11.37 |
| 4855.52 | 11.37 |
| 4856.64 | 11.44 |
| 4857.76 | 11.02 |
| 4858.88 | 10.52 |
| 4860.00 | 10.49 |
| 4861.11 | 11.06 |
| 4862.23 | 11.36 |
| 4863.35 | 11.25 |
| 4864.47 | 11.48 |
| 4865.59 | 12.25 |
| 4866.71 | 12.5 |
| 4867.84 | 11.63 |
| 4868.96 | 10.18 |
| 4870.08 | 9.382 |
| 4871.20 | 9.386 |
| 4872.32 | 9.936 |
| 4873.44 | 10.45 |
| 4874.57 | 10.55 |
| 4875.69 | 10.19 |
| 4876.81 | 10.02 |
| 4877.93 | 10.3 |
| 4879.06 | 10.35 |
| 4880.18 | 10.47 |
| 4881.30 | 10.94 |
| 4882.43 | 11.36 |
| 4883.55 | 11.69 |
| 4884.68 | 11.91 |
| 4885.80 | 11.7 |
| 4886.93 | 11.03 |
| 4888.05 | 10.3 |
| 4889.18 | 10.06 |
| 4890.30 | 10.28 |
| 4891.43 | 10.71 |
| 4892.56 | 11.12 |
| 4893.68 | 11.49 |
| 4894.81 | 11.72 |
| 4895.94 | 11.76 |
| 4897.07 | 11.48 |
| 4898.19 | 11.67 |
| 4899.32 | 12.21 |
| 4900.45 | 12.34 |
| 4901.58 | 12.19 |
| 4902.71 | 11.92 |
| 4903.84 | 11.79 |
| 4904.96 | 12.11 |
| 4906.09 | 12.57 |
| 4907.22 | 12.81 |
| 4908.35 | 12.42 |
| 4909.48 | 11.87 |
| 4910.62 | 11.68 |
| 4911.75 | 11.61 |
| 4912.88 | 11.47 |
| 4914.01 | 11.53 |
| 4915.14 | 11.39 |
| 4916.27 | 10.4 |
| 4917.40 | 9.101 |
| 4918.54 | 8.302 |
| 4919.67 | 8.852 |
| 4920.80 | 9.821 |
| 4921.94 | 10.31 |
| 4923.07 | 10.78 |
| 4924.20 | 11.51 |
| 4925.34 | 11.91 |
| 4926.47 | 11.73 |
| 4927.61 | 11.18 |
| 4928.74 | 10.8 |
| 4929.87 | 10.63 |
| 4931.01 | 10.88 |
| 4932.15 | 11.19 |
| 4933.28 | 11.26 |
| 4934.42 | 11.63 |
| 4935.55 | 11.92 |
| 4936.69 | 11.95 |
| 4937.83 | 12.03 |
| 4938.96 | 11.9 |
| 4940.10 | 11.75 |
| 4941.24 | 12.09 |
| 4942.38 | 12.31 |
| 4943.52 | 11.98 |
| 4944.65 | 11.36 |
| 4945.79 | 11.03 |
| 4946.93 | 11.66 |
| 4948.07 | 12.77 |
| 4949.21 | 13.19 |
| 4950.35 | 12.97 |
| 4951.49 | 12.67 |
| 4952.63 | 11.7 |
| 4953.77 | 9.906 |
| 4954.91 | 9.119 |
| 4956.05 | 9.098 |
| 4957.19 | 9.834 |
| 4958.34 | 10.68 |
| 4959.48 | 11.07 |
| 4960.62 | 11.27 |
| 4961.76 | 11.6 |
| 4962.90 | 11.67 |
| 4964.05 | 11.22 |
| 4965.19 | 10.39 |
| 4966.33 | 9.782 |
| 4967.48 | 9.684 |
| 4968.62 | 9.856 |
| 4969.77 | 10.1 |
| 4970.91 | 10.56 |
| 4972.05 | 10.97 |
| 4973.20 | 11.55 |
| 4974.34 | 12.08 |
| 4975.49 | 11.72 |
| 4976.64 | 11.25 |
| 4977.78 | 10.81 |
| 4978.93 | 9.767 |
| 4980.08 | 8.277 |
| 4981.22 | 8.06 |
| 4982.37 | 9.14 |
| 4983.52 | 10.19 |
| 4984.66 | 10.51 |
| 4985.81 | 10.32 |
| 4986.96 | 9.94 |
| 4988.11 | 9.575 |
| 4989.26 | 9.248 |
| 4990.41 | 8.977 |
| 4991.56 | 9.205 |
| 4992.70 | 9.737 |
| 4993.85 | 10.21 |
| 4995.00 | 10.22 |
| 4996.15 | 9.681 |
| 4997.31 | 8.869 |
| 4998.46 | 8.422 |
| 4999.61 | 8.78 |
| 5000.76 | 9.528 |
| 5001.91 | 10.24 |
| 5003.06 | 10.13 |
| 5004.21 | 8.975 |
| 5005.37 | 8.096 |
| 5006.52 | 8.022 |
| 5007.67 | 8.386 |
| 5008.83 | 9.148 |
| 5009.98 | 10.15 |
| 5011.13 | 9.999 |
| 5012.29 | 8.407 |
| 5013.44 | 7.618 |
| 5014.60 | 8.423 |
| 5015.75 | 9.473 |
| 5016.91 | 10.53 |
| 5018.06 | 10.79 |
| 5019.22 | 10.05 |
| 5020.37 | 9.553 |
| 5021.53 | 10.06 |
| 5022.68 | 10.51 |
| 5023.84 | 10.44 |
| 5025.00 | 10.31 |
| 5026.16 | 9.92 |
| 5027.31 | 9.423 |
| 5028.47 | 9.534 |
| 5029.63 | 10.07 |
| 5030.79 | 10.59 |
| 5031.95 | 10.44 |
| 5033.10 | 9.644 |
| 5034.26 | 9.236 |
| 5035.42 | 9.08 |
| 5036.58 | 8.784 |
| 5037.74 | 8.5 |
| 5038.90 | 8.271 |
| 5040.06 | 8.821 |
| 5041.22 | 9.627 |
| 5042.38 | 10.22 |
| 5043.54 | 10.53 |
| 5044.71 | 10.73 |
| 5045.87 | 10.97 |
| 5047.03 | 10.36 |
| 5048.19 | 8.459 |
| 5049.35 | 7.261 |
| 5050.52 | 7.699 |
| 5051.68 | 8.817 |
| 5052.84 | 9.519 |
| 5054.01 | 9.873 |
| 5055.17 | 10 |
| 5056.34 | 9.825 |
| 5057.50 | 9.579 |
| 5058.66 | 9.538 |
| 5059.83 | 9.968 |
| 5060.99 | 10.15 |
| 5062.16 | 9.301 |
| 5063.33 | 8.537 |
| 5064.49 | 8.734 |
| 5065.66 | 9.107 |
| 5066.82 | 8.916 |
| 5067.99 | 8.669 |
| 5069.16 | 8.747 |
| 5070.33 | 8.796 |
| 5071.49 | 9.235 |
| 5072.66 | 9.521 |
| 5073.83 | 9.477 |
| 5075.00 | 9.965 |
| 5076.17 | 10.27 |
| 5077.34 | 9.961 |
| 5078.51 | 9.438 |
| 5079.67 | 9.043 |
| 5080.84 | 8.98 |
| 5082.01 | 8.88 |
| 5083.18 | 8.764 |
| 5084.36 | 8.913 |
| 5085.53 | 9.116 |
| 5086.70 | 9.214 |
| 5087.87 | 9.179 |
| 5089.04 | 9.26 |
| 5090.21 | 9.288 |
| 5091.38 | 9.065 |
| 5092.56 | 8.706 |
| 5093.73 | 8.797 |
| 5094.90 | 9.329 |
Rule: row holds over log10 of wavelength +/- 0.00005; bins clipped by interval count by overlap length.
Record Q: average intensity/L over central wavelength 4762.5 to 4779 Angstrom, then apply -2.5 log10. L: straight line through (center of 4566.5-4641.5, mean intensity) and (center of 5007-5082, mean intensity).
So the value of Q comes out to 0.25 mag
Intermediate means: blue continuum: 10.8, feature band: 8.17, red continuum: 9.46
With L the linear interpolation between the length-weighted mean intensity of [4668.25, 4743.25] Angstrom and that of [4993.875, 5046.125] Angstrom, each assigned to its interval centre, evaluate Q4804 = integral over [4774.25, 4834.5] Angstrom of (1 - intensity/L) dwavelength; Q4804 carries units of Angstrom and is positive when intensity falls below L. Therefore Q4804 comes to 4.8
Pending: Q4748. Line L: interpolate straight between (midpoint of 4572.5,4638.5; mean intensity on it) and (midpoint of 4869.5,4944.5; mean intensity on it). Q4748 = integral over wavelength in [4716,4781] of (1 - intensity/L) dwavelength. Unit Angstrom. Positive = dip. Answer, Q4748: 4.87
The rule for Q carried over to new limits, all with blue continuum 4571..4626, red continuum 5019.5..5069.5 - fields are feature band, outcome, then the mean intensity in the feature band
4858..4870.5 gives -0.11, 11.1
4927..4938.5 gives -0.16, 11.4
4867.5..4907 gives -0.12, 11.1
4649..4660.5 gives -0.08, 11.4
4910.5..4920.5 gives -0.06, 10.4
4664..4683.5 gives -0.03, 10.9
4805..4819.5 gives -0.05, 10.7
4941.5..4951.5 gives -0.24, 12.2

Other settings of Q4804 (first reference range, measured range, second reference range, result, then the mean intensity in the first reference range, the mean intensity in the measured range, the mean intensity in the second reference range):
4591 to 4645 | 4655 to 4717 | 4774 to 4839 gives -4.2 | 11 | 11.3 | 9.78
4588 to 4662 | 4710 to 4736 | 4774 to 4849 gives -2.3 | 11.2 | 11.5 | 9.87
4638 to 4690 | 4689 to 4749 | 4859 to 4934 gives -1.4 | 11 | 11.3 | 11.1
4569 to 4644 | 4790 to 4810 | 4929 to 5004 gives 0.8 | 10.8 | 10.3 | 10.6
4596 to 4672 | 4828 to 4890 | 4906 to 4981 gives 2.5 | 11.1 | 10.7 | 11.1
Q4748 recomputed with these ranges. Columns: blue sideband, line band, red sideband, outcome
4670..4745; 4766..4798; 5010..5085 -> 5.76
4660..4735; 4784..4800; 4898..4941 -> 2.20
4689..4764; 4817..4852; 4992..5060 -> 0.53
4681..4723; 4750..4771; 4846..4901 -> 2.99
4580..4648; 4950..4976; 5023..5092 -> -2.89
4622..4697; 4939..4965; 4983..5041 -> -4.28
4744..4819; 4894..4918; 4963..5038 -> -4.67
